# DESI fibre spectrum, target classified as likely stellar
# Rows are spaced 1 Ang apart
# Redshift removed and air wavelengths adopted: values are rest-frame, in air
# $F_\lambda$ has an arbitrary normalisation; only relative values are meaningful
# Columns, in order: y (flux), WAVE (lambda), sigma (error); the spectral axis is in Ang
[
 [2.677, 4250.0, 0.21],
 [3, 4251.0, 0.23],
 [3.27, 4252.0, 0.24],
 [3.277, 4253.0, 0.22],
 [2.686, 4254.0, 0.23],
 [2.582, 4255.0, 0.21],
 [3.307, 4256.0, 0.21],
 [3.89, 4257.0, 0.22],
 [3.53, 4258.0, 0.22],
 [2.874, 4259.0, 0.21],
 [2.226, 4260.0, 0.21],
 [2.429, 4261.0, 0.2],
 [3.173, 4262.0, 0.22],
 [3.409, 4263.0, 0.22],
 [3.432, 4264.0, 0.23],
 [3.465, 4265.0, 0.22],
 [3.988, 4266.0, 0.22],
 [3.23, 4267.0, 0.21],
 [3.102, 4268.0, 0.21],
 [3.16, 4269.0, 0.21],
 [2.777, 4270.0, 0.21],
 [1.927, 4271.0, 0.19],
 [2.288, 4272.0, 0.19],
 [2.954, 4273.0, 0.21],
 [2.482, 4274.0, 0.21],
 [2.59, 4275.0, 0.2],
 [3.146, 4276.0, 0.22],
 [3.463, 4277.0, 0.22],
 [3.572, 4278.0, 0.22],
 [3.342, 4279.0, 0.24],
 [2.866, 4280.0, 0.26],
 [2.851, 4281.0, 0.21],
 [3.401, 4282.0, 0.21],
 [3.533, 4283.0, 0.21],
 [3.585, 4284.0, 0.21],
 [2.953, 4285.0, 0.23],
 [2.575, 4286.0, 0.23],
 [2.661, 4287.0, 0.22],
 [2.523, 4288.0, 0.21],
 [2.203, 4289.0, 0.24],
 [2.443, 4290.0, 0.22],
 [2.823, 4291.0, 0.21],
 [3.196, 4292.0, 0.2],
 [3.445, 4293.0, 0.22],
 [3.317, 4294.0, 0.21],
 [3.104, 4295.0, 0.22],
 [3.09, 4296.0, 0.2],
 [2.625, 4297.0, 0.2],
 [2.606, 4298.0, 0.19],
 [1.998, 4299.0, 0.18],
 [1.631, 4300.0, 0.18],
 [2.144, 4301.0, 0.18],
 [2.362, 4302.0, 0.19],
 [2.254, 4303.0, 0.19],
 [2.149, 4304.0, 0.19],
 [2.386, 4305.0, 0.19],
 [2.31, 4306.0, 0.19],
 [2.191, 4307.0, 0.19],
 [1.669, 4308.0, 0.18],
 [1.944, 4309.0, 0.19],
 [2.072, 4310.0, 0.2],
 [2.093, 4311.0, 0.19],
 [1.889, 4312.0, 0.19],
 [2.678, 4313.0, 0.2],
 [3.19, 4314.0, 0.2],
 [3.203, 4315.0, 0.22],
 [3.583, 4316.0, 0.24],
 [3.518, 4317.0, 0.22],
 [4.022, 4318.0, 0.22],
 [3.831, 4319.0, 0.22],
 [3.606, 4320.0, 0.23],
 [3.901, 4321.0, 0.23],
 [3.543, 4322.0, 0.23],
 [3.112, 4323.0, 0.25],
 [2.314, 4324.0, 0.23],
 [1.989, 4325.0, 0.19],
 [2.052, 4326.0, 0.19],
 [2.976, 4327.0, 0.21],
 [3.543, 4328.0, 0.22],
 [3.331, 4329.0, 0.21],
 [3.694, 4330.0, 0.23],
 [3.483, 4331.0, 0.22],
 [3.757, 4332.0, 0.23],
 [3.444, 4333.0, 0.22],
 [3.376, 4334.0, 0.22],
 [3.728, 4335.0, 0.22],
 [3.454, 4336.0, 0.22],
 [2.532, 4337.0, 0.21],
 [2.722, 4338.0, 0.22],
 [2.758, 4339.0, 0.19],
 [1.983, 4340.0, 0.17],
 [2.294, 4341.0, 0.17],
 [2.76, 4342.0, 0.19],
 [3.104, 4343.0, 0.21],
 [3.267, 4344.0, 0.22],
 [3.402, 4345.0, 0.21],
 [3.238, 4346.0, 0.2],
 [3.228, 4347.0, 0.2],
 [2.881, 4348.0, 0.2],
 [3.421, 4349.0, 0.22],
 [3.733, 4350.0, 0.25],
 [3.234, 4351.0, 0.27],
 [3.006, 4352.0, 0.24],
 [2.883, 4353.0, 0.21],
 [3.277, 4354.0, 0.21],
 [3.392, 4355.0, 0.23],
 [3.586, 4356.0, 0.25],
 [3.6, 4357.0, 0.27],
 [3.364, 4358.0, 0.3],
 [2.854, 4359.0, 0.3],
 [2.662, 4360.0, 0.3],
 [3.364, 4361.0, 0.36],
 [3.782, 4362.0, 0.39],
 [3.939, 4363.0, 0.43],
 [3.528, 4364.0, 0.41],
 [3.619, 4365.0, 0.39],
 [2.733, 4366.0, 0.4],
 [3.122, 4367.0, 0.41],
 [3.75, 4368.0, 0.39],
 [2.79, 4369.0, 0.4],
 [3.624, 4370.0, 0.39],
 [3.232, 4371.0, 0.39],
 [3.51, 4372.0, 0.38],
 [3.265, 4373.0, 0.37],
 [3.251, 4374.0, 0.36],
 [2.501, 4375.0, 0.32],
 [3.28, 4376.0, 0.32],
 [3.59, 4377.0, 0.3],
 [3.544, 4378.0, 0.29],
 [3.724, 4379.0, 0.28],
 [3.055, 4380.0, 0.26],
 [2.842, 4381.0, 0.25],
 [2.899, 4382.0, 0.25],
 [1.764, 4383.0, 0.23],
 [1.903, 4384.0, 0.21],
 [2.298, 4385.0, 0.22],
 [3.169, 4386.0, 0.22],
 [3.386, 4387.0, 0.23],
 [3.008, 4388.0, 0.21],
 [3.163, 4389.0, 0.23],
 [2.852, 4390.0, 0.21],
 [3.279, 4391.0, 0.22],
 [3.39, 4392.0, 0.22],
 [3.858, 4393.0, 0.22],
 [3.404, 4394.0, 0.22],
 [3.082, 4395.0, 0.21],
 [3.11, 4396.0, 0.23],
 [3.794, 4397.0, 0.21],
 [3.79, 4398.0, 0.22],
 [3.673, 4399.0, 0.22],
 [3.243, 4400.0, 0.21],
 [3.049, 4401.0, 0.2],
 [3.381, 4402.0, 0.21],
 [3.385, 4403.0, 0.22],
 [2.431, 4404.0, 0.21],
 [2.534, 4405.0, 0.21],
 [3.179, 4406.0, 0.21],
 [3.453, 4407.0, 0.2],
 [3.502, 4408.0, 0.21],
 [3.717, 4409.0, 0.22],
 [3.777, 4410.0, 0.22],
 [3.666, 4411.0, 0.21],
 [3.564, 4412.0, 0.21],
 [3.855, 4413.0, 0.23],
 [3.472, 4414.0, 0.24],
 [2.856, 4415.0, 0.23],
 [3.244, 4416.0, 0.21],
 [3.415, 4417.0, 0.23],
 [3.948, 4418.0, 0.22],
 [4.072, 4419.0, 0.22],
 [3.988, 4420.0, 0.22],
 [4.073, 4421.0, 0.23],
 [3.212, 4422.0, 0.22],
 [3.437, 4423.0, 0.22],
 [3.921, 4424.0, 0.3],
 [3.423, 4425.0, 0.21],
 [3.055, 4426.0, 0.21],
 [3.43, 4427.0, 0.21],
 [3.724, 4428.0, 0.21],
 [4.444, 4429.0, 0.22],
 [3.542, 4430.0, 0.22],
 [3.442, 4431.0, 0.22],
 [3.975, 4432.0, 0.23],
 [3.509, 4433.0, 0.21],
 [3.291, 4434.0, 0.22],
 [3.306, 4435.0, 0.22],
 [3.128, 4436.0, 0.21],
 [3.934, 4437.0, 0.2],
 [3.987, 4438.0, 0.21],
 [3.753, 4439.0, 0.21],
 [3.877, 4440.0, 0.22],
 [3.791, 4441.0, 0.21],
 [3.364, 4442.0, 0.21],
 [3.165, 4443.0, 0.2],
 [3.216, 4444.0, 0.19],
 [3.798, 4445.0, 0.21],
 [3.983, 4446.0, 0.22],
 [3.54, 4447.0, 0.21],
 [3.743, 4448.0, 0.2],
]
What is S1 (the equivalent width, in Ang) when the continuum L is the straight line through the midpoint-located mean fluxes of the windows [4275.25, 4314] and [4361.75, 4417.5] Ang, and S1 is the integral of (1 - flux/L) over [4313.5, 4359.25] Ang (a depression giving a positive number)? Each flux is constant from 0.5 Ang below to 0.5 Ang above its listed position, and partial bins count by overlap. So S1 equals -4.40 Ang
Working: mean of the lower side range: 2.67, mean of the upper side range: 3.25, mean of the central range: 3.2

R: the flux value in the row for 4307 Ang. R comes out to 2.191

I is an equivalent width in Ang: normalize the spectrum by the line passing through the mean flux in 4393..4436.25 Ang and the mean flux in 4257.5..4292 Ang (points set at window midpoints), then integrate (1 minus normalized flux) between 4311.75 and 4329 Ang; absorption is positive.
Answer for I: 0.0 Ang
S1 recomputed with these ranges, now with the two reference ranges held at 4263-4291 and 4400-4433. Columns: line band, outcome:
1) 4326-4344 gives 0.62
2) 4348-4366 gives -0.30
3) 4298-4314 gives 4.80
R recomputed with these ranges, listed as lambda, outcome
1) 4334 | 3.376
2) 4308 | 1.669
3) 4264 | 3.432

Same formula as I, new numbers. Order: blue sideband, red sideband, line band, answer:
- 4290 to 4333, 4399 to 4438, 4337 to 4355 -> 0.2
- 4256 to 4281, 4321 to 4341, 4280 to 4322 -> 3.7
